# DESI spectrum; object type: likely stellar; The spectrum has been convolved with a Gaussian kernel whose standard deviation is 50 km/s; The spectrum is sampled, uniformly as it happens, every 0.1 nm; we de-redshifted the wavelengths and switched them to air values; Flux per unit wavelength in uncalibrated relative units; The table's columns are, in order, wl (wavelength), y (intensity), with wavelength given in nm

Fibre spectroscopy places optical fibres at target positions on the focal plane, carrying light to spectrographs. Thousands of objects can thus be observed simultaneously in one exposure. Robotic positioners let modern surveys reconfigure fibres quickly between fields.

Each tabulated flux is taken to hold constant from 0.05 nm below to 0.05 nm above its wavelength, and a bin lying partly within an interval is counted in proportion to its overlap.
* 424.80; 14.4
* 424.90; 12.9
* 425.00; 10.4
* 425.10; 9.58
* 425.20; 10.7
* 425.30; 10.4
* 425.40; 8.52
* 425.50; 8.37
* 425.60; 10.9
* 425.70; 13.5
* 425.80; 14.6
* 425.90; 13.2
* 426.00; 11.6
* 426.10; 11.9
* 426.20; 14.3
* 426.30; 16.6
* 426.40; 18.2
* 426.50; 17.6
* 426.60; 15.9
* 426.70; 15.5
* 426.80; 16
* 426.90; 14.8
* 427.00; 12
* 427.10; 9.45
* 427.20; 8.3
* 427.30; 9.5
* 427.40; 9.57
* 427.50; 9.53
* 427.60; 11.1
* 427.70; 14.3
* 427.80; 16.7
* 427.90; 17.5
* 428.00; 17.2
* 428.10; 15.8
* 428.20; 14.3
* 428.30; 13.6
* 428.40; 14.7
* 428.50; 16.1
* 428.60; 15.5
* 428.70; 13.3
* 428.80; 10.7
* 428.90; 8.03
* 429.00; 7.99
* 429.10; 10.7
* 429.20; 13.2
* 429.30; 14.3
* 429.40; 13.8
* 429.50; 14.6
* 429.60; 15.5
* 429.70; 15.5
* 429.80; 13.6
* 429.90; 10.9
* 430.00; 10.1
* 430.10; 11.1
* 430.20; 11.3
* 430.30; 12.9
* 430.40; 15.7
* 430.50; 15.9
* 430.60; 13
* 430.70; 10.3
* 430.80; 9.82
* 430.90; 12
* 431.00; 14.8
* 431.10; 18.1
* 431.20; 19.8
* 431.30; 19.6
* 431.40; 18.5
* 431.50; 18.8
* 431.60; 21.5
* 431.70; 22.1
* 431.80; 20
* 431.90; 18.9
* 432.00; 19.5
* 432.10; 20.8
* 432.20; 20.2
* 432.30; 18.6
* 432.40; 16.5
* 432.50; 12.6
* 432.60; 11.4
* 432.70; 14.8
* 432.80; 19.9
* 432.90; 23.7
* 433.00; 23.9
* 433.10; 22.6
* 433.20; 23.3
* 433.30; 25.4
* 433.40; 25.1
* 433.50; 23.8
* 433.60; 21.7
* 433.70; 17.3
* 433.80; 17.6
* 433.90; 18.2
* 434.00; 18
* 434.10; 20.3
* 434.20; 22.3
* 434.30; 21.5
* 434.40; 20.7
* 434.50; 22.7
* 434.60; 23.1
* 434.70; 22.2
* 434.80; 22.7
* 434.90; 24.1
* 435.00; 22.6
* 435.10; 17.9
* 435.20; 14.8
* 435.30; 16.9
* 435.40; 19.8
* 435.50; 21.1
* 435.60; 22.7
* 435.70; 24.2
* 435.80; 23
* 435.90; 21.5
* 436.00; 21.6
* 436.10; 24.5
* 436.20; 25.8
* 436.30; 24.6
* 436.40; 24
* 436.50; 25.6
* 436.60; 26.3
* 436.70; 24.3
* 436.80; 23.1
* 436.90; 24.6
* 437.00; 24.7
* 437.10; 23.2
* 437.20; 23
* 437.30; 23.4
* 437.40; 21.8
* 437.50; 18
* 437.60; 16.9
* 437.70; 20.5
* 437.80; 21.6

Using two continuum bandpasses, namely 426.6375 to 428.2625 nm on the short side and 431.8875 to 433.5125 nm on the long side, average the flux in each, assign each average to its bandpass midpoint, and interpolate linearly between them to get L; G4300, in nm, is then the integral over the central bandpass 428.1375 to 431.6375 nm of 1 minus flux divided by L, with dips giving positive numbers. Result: 0.519 nm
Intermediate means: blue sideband 13.2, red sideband 20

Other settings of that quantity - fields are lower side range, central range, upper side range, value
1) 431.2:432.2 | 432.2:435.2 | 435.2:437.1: 0.134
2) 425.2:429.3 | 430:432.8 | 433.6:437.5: 0.213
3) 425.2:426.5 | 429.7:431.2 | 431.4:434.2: 0.374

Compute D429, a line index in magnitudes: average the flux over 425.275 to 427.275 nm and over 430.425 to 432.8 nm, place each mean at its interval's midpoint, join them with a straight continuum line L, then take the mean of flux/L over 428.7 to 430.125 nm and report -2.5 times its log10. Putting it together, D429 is 0.248 mag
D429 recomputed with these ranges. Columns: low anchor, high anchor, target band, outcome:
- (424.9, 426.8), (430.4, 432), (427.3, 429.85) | 0.119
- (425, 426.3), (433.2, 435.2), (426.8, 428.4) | 0.065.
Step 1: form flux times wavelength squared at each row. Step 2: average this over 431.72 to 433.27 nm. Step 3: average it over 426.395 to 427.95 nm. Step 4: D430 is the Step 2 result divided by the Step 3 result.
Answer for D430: 1.5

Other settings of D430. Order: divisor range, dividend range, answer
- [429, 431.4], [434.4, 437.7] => 1.67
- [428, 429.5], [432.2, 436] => 1.59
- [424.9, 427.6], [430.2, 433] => 1.42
